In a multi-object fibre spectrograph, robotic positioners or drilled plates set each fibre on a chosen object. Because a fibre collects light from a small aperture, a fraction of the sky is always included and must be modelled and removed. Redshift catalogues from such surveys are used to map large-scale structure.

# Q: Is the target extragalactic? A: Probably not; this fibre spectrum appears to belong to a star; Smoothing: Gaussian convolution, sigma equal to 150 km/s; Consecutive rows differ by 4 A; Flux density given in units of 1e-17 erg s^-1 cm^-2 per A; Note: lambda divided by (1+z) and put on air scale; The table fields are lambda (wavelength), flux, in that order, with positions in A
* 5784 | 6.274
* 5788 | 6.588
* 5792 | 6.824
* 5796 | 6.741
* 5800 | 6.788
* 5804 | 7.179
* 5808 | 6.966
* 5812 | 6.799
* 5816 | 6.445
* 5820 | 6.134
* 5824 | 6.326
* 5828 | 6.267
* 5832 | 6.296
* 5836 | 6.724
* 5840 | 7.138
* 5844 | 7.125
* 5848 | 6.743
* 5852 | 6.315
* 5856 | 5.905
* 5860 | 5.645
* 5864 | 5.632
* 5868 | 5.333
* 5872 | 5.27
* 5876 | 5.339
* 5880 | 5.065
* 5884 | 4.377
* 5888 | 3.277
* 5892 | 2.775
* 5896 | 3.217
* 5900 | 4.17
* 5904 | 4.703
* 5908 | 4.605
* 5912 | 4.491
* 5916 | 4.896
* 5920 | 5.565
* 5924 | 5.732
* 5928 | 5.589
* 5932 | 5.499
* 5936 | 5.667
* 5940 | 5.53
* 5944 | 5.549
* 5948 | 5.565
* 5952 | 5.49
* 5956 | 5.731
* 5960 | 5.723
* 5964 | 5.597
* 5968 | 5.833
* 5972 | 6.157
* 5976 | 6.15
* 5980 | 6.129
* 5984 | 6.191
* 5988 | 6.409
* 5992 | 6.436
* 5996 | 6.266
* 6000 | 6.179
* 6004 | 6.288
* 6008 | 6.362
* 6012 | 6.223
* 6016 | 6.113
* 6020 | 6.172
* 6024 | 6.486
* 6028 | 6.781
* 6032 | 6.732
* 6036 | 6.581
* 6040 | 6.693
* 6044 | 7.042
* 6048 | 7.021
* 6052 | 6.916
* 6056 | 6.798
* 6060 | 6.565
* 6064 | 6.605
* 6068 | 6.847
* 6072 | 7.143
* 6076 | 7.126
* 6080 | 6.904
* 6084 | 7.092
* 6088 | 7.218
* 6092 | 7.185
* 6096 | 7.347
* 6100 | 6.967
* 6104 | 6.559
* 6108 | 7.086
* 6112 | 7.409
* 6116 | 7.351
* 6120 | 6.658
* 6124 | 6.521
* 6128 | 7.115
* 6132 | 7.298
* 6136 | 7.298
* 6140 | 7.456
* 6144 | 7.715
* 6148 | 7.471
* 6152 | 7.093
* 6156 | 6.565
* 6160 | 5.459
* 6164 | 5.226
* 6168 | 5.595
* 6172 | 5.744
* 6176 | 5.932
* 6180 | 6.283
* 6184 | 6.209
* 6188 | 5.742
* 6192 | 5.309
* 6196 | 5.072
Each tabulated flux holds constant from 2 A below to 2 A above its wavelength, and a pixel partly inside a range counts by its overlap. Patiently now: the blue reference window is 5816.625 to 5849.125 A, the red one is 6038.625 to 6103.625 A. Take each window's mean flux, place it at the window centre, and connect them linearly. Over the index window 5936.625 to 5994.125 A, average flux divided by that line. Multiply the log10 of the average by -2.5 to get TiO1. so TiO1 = 0.16 mag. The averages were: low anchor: 6.58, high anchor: 6.96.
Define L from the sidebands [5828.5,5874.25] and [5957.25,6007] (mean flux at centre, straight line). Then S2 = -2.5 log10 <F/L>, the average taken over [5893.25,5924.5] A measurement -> 0.32 mag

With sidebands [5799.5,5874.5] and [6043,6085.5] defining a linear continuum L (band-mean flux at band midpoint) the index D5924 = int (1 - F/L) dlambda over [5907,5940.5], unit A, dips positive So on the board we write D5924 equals 6.5 A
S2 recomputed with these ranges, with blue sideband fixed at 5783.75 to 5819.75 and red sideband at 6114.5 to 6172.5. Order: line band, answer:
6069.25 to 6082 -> -0.05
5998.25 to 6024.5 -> 0.08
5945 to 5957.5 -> 0.20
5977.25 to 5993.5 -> 0.07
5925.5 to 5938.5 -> 0.20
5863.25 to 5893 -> 0.40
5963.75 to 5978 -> 0.13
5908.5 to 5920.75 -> 0.35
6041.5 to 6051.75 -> -0.04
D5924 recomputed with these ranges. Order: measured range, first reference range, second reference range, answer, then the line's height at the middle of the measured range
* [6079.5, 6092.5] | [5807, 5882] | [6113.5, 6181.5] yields -1.1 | 6.55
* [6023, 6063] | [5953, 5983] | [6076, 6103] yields -0.8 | 6.64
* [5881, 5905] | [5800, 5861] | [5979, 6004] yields 10.0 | 6.45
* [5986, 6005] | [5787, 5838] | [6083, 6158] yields 1.7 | 6.92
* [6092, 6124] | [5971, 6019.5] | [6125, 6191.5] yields -3.1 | 6.41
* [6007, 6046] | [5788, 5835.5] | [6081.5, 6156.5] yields 2.6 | 6.98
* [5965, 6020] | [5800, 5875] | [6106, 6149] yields 4.9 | 6.81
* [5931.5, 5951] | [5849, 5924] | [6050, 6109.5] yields -0.4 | 5.45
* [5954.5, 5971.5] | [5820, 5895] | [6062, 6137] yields 1.3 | 6.24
